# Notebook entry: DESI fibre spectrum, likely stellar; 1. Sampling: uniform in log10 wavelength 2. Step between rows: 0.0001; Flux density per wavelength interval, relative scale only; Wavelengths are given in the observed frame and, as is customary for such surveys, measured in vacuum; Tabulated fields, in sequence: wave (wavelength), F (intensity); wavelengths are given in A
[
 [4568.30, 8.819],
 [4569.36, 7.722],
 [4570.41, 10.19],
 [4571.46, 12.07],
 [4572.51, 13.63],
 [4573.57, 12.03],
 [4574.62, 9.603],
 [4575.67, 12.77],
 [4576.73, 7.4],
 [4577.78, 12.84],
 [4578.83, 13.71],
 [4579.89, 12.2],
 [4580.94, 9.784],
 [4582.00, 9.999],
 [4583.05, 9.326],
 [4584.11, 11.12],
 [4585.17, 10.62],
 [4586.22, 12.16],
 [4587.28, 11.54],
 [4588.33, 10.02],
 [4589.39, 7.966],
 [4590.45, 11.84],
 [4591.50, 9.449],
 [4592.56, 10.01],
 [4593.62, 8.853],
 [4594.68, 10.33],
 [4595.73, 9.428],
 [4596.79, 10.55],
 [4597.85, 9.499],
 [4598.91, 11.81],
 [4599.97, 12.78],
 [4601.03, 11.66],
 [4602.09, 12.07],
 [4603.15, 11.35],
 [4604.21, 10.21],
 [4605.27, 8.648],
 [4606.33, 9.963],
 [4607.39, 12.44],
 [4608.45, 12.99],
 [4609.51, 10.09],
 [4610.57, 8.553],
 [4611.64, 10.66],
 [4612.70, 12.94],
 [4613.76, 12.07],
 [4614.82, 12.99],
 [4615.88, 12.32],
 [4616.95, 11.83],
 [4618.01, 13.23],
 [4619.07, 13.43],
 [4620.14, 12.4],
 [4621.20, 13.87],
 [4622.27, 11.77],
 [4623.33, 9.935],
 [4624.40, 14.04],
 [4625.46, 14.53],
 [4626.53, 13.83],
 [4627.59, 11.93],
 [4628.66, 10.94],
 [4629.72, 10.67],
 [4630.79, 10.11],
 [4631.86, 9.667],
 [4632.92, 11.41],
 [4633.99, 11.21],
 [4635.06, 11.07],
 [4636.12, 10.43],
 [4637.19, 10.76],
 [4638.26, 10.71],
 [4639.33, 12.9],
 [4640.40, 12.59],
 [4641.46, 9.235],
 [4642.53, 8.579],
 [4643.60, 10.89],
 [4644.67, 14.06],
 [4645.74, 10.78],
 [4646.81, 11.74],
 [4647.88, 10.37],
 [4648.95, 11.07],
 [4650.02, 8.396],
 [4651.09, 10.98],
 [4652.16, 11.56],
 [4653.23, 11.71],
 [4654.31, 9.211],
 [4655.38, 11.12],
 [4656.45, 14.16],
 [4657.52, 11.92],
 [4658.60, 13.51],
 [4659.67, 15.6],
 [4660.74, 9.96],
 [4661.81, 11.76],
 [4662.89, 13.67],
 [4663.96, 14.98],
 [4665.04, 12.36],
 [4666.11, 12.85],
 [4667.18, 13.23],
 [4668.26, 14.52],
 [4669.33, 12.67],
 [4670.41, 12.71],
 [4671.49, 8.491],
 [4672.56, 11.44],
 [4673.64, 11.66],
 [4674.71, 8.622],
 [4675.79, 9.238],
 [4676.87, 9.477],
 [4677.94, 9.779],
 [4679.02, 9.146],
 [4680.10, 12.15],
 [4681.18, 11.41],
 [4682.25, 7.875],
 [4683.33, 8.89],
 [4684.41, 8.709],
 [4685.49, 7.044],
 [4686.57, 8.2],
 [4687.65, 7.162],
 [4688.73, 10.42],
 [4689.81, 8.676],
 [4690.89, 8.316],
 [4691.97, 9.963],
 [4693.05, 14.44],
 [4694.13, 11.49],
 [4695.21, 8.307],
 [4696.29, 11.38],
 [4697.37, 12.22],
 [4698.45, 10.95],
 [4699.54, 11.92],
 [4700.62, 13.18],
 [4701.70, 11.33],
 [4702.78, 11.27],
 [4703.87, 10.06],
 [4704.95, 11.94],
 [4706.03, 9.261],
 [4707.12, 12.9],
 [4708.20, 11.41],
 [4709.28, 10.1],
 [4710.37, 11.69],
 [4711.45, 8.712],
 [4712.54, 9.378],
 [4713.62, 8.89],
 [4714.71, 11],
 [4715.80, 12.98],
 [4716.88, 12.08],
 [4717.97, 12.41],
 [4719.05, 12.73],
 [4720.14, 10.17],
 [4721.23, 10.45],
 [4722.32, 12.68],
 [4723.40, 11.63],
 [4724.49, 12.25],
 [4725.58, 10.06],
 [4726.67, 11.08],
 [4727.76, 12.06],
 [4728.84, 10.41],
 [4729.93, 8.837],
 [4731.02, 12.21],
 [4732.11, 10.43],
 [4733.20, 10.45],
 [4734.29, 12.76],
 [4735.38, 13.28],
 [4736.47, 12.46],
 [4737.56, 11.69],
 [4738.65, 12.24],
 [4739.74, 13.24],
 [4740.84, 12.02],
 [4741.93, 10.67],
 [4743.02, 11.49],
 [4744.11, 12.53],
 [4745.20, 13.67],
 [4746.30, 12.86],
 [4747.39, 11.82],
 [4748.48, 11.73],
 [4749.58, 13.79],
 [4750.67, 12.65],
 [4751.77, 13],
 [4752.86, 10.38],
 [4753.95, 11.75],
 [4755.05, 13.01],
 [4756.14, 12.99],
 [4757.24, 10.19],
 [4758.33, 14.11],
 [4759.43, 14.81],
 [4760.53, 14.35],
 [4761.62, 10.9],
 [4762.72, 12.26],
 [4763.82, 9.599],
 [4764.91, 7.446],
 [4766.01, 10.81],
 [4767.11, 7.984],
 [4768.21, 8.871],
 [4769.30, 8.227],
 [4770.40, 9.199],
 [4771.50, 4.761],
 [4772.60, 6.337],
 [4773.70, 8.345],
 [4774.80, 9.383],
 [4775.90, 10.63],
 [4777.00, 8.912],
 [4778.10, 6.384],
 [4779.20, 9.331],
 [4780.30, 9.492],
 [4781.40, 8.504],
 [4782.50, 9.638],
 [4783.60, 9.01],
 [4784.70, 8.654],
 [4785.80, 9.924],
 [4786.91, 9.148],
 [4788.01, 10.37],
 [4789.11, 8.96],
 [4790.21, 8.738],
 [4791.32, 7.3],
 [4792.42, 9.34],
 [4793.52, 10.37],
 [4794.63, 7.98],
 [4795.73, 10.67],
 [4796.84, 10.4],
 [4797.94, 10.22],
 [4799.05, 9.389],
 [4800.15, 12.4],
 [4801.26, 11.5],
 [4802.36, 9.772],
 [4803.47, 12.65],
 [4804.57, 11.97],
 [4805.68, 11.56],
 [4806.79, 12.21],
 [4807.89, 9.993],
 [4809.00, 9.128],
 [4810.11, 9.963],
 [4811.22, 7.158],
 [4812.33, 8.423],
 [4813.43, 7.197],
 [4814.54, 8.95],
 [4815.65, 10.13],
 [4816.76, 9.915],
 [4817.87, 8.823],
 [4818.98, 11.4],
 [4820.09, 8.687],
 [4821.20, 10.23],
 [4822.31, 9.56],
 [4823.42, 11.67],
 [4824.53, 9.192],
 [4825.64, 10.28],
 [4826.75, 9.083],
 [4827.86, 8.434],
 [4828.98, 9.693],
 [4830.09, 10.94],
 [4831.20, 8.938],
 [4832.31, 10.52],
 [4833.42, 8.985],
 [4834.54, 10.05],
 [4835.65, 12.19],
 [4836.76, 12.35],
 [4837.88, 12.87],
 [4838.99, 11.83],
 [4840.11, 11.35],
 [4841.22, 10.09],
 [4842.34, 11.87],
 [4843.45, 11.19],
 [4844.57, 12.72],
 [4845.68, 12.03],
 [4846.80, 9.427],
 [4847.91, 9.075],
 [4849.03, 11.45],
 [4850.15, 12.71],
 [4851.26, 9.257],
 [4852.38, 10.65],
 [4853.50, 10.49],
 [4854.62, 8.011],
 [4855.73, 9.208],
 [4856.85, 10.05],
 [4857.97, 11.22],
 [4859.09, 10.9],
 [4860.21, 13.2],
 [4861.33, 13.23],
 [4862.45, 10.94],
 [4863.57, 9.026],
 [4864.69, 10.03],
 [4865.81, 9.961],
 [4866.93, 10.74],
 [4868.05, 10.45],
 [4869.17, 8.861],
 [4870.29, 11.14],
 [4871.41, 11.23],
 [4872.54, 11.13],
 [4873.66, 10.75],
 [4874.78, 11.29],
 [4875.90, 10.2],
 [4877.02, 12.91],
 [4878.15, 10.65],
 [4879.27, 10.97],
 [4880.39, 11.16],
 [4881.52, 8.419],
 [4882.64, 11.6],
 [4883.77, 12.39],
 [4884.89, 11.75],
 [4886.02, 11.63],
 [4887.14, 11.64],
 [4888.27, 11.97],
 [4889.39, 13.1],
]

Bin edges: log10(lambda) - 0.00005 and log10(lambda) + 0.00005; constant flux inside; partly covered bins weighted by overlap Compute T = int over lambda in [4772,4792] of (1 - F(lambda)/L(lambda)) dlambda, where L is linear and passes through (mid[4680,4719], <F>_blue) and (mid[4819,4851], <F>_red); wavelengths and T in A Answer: 3.3 A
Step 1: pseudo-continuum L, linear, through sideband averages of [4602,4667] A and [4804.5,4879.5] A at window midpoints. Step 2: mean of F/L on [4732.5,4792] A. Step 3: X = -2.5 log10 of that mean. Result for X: 0.03 mag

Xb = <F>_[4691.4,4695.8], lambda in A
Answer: 11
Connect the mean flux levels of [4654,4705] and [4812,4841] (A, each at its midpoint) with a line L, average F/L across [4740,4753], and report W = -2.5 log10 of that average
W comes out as -0.16 mag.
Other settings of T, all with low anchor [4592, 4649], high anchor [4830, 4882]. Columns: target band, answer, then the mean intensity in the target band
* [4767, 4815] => 7.1 A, 9.32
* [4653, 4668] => -1.8 A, 12.6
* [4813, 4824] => 1.2 A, 9.68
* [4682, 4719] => 2.2 A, 10.5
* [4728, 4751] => -1.9 A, 12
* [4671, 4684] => 1.6 A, 9.85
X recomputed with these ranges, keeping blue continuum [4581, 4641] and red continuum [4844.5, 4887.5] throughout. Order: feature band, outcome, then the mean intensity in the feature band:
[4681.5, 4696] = 0.196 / 9.27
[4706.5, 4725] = -0.019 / 11.3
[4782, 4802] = 0.133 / 9.67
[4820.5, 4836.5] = 0.089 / 10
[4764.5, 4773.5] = 0.346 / 7.97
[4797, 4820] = 0.082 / 10.1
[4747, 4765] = -0.110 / 12.2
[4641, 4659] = 0.004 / 11.1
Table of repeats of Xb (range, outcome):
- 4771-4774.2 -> 6.47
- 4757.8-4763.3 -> 13.2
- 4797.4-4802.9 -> 10.7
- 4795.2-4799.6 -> 10.2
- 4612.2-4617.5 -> 12.4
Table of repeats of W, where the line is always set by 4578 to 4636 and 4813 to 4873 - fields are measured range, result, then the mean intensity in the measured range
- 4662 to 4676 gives -0.10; 12.1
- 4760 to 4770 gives 0.07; 10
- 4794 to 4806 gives -0.02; 10.8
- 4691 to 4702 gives -0.04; 11.4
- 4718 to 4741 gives -0.07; 11.6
